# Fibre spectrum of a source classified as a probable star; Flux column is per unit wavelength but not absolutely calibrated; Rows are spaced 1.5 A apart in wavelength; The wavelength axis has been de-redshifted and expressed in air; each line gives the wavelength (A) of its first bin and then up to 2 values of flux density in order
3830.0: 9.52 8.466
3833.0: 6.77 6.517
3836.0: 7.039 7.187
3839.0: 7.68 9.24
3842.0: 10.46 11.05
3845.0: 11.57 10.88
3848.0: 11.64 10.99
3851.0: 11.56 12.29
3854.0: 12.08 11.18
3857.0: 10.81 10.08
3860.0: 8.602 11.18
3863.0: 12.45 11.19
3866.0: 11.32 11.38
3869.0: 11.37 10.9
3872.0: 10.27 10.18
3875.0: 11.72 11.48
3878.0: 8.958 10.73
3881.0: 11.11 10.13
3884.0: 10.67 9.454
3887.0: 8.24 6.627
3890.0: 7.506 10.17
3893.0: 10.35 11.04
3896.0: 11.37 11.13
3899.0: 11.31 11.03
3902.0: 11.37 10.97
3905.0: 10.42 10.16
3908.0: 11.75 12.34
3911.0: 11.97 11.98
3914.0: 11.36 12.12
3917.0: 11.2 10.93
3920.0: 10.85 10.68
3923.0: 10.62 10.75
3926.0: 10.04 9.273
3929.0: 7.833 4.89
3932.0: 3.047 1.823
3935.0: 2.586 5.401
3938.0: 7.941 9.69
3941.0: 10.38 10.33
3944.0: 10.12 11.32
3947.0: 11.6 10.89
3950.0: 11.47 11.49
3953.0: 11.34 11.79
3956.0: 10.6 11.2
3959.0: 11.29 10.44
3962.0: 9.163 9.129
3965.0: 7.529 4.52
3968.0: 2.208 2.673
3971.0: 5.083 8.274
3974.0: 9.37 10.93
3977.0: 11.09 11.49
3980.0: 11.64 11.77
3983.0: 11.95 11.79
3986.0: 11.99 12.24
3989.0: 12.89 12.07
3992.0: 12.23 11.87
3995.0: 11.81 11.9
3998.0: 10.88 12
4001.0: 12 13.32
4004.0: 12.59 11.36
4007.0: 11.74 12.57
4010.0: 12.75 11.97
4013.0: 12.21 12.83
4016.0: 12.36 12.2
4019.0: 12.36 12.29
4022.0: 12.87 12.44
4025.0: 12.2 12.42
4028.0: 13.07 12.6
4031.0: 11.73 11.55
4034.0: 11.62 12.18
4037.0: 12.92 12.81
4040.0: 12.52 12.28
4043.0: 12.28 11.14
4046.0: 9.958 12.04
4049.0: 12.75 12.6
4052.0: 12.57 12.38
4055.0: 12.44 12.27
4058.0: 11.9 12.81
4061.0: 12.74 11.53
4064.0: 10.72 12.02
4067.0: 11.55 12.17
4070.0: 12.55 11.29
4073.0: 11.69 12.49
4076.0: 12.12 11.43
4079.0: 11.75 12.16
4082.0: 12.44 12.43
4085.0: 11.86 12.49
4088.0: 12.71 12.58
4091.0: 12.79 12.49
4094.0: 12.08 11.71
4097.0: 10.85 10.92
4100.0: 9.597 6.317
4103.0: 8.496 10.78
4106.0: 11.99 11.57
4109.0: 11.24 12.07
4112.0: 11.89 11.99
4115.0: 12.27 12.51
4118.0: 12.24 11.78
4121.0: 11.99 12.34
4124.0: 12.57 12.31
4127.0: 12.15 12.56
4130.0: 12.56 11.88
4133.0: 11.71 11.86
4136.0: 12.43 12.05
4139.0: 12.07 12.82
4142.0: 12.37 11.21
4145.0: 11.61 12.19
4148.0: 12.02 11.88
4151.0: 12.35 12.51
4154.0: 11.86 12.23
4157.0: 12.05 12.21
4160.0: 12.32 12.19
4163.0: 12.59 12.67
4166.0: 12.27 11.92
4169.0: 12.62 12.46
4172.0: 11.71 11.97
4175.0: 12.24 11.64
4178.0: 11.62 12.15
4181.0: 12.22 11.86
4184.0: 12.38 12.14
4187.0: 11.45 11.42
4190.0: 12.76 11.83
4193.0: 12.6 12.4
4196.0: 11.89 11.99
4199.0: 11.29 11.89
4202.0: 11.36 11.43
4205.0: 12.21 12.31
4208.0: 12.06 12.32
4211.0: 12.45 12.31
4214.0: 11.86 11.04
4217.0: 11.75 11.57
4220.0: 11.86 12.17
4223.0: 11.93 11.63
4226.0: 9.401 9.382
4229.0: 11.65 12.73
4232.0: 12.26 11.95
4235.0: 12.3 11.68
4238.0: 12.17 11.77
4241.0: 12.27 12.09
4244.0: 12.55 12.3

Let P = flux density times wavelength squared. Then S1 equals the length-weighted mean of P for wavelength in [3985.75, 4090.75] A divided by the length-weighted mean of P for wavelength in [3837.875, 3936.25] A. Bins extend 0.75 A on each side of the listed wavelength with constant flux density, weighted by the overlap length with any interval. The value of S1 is 1.3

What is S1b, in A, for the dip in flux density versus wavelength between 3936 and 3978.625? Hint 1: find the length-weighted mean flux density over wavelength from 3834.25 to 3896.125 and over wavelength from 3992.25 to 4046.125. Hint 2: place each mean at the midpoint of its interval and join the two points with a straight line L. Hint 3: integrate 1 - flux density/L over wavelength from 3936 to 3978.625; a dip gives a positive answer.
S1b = 8.01 A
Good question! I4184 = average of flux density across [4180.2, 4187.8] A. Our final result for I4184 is 12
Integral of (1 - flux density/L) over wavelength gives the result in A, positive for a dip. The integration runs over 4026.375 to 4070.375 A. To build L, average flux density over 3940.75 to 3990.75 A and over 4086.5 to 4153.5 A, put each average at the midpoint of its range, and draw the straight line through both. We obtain -4.6 A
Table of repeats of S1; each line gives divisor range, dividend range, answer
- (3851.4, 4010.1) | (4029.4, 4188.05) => 1.27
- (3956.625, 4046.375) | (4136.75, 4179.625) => 1.17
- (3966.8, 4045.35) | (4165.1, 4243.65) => 1.14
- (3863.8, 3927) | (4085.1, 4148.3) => 1.23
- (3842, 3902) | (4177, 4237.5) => 1.31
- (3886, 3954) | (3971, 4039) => 1.27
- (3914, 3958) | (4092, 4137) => 1.34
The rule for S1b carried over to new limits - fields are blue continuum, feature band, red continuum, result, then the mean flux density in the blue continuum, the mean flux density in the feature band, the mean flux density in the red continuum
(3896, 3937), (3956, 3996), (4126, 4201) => 1.3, 9.61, 9.9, 12.1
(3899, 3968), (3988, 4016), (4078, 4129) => -4.5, 9.66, 12.2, 11.7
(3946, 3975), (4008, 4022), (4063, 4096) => -2.7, 8.99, 12.4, 12.1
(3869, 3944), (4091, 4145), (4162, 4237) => -1.7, 9.76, 11.7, 11.9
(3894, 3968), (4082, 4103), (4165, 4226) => -0.5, 9.76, 11.4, 11.9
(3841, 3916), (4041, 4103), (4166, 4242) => -1.8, 10.8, 11.8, 11.9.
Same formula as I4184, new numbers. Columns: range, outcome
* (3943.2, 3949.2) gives 11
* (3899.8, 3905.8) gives 10.9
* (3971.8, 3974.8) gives 8.87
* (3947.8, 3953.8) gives 11.3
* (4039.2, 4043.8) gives 12.4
